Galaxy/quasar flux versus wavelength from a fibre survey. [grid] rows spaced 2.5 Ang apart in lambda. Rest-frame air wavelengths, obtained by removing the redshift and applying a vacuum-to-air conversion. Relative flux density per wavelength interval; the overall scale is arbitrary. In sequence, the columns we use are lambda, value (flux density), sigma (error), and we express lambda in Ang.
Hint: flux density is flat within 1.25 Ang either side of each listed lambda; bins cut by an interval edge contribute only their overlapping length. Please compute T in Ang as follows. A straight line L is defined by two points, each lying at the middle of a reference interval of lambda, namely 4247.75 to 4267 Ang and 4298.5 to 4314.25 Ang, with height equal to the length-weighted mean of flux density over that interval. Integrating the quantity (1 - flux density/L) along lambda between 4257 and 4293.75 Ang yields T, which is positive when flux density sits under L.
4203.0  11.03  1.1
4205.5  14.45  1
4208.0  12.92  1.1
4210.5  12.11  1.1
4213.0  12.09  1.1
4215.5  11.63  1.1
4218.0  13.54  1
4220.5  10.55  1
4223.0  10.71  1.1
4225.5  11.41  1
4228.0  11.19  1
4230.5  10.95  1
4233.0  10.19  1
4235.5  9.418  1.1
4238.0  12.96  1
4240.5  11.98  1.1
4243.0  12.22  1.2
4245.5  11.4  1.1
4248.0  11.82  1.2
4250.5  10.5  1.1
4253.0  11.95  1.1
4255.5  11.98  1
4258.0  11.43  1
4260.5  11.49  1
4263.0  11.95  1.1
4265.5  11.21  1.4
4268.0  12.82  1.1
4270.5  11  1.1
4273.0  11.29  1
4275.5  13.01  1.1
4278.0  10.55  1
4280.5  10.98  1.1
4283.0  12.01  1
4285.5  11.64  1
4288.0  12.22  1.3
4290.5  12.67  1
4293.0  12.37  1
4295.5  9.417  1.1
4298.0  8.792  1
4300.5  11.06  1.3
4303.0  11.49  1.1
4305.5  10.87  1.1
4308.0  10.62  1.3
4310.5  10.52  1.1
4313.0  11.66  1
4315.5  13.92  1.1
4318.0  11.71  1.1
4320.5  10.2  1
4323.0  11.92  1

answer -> -1.5 Ang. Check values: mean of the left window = 11.5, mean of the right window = 10.9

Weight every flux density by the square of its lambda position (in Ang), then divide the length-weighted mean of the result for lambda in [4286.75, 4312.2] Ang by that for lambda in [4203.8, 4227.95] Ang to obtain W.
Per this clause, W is 0.95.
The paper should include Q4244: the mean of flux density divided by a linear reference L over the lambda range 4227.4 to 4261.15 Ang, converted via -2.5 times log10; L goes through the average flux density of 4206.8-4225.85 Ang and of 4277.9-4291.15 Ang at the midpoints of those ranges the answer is 0.04 mag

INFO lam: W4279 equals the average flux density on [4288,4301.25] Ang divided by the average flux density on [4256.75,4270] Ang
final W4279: 0.94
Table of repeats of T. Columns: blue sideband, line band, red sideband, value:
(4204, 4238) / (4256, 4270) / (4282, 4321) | -0.3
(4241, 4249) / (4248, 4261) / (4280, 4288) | 0.3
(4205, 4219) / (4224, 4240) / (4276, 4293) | 1.8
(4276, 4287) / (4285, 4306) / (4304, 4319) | 0.6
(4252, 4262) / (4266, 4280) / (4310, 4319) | 0.2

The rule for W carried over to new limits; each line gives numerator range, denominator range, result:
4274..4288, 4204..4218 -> 0.95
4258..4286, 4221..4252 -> 1.05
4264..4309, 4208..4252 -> 1.01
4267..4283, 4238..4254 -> 1.00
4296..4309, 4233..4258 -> 0.94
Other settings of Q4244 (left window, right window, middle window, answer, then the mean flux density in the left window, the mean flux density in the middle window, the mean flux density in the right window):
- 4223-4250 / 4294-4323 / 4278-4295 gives -0.06 mag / 11.3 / 11.8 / 11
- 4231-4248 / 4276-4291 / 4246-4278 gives -0.01 mag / 11.4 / 11.7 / 11.7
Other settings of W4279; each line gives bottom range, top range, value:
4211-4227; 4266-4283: 1.00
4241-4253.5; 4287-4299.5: 0.96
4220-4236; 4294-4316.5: 1.02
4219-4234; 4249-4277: 1.07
